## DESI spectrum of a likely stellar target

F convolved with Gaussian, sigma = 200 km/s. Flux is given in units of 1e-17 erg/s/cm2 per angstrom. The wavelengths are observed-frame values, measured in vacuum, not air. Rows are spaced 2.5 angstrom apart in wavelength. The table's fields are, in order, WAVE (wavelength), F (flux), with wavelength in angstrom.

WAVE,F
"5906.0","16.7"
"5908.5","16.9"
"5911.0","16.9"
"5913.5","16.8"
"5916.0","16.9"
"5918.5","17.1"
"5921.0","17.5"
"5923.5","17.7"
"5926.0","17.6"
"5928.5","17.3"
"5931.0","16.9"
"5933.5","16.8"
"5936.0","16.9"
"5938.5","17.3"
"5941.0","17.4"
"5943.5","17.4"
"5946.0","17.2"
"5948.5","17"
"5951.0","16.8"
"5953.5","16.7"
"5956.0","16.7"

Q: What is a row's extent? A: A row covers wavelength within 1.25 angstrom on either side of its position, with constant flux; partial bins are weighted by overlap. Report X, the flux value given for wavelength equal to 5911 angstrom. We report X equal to 16.9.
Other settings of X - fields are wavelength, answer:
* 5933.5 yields 16.8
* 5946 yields 17.2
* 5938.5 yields 17.3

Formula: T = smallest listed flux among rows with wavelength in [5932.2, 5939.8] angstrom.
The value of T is 16.8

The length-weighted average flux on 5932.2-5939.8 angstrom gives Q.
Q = 17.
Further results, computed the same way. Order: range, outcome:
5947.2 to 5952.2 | 16.9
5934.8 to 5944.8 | 17.3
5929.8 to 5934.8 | 16.9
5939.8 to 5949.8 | 17.2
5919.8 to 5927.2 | 17.6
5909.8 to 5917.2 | 16.9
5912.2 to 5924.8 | 17.2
